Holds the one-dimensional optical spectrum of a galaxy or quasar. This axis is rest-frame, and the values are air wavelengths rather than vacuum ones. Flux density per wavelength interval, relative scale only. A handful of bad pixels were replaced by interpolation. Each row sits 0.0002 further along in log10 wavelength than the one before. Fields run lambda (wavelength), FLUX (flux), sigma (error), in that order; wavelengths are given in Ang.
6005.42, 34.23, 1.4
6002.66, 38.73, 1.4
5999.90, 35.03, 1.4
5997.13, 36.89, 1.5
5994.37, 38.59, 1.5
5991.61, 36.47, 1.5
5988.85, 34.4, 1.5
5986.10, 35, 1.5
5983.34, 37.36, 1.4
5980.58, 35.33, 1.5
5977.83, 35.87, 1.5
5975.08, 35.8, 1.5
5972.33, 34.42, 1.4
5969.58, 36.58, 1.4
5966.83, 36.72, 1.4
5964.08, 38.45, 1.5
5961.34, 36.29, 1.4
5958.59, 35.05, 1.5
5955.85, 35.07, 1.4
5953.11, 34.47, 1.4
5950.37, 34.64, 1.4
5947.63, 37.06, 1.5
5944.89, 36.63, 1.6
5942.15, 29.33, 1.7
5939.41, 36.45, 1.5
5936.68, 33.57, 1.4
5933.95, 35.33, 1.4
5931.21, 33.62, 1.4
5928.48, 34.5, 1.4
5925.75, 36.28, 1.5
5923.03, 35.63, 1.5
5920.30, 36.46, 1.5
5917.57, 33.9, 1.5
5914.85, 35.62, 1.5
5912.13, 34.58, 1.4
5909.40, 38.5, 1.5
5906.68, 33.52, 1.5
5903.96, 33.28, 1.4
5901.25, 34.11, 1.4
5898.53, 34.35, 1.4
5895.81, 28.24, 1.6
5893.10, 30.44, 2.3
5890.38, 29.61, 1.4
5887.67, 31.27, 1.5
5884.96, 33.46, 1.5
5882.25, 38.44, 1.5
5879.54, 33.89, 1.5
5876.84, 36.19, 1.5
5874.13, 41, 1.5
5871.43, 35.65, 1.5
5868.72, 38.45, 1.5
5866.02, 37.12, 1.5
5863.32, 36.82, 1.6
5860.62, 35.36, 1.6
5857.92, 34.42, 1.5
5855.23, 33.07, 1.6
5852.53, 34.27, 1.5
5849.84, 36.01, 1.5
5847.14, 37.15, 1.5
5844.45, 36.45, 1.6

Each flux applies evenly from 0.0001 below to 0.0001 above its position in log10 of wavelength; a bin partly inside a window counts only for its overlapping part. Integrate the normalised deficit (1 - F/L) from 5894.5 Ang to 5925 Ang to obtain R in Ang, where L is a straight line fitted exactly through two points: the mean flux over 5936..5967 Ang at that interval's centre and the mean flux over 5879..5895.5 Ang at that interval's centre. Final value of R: -0.9 Ang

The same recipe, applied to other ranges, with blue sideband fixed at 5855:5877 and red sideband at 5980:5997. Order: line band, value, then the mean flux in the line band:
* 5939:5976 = 0.92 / 35.5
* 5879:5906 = 2.86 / 32.7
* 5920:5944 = 1.26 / 34.5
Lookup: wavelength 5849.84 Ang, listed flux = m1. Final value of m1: 36.01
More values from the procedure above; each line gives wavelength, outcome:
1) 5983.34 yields 37.36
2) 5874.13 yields 41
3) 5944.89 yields 36.63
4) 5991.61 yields 36.47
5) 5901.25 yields 34.11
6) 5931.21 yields 33.62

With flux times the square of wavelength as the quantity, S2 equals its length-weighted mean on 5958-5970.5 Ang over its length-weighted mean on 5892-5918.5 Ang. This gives 1.11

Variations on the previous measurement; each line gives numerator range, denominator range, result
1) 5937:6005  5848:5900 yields 1.07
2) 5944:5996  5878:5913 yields 1.11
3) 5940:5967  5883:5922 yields 1.07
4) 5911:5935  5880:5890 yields 1.05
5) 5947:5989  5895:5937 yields 1.05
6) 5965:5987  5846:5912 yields 1.07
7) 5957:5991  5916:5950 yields 1.04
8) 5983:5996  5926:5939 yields 1.07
